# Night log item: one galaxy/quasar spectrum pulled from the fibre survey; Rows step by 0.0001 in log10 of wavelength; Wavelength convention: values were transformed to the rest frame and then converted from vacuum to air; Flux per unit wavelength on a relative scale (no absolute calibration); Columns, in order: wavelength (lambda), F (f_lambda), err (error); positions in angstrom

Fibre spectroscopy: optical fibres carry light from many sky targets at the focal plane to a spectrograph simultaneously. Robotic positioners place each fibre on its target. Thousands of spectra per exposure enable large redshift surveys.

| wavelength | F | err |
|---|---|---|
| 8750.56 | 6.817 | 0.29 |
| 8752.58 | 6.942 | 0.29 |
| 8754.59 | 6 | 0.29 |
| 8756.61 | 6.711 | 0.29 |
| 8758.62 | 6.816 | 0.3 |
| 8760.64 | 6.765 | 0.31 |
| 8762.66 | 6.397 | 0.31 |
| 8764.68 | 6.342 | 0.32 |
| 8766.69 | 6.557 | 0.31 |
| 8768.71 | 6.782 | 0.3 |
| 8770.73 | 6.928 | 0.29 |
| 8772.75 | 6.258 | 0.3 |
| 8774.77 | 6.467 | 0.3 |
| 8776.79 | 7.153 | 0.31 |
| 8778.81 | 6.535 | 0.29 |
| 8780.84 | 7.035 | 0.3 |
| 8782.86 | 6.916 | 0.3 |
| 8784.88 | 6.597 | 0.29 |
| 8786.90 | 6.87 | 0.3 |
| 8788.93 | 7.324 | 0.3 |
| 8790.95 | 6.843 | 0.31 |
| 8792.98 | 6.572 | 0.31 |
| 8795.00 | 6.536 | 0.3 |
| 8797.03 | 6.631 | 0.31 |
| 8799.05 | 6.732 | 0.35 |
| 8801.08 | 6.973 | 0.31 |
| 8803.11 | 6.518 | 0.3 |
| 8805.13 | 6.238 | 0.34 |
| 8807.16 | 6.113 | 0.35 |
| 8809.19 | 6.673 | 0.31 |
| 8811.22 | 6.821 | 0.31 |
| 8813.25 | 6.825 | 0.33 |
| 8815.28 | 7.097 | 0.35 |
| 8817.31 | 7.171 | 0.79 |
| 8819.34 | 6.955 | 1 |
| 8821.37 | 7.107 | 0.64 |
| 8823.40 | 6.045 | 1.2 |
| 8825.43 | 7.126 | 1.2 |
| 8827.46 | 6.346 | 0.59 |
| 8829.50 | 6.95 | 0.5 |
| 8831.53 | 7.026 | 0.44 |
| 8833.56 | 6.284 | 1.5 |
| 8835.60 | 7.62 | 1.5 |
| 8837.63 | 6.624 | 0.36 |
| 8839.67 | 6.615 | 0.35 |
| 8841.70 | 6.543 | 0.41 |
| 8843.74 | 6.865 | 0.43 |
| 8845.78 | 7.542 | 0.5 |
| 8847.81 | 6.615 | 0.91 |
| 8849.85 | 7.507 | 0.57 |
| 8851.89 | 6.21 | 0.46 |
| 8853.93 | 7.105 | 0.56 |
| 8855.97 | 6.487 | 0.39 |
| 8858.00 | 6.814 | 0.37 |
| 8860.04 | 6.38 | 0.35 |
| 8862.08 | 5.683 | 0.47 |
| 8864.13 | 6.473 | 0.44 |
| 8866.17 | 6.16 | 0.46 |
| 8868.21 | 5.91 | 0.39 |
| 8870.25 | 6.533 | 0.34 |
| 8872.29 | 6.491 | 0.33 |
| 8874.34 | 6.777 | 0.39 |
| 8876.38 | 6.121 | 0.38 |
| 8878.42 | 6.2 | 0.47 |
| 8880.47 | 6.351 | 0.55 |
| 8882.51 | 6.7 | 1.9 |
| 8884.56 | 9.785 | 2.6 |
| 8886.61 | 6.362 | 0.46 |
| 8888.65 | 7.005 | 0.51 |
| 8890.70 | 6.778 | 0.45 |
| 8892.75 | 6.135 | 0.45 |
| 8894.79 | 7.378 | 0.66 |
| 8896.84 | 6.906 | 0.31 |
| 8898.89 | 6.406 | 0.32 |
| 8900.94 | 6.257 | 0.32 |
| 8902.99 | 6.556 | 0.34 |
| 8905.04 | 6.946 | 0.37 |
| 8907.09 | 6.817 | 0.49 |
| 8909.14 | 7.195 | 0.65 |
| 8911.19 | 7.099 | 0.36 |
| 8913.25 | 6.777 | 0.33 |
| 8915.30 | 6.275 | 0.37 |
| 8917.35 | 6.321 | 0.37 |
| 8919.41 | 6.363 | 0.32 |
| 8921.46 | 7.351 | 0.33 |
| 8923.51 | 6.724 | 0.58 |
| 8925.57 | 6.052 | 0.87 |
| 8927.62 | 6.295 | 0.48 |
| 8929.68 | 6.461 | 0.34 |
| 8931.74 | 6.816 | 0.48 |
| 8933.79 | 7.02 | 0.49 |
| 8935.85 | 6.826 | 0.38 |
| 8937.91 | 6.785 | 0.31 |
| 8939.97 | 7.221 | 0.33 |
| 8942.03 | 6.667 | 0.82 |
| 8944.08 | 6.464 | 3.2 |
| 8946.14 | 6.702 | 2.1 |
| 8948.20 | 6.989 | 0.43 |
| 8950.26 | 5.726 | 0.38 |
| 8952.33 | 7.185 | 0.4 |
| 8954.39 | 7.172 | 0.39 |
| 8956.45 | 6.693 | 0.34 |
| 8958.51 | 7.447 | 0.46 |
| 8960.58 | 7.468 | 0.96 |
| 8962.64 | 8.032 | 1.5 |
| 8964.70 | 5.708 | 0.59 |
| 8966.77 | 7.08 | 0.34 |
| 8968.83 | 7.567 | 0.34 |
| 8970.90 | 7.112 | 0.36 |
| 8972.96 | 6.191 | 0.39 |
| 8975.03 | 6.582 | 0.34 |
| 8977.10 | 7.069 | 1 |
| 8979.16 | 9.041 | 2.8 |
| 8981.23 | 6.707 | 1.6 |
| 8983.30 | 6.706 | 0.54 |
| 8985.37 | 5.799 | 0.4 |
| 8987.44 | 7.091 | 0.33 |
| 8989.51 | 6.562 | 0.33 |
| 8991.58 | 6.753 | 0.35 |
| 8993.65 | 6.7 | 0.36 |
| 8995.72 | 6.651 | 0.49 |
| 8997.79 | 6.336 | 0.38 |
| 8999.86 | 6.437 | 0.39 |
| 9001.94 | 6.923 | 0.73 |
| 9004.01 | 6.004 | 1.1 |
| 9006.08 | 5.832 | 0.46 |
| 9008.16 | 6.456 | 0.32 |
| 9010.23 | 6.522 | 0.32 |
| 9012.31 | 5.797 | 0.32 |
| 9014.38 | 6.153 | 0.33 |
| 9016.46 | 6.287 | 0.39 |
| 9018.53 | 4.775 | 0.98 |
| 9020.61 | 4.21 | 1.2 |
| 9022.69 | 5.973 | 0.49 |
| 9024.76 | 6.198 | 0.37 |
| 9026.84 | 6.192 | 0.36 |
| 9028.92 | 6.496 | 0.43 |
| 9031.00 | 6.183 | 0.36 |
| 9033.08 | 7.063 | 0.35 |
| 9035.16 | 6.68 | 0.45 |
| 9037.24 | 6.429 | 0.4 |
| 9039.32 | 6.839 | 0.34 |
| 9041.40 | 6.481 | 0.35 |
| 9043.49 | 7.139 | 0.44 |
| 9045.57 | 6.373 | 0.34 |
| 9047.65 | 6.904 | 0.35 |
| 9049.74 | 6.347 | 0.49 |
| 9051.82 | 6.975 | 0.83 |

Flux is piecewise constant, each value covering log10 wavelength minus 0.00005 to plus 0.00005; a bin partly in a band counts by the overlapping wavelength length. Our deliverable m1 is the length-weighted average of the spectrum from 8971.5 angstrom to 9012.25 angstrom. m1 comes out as 6.63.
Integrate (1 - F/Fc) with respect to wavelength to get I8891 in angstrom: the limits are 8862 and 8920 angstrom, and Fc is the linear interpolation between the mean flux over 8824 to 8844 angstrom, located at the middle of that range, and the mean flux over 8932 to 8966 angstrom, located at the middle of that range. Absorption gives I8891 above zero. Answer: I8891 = 1.4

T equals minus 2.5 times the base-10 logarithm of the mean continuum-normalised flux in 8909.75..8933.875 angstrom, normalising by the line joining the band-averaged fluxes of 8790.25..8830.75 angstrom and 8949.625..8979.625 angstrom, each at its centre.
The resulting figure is 0.05 mag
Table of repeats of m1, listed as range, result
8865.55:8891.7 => 6.71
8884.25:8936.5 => 6.76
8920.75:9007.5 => 6.78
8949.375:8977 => 6.93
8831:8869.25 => 6.65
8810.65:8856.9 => 6.85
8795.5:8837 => 6.76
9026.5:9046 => 6.61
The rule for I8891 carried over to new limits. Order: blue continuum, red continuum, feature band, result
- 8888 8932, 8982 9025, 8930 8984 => -4.4 angstrom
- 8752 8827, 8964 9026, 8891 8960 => -2.1 angstrom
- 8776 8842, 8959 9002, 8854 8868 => 0.9 angstrom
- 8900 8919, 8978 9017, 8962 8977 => -0.6 angstrom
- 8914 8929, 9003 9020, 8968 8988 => -2.7 angstrom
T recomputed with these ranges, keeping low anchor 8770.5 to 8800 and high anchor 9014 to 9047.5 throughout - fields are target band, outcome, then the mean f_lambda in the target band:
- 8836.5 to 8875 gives 0.00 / 6.6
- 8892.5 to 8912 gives -0.05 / 6.79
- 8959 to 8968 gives -0.12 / 7.11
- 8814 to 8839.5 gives -0.03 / 6.85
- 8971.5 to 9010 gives -0.06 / 6.66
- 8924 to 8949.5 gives -0.04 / 6.68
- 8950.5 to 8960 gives -0.10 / 7.02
